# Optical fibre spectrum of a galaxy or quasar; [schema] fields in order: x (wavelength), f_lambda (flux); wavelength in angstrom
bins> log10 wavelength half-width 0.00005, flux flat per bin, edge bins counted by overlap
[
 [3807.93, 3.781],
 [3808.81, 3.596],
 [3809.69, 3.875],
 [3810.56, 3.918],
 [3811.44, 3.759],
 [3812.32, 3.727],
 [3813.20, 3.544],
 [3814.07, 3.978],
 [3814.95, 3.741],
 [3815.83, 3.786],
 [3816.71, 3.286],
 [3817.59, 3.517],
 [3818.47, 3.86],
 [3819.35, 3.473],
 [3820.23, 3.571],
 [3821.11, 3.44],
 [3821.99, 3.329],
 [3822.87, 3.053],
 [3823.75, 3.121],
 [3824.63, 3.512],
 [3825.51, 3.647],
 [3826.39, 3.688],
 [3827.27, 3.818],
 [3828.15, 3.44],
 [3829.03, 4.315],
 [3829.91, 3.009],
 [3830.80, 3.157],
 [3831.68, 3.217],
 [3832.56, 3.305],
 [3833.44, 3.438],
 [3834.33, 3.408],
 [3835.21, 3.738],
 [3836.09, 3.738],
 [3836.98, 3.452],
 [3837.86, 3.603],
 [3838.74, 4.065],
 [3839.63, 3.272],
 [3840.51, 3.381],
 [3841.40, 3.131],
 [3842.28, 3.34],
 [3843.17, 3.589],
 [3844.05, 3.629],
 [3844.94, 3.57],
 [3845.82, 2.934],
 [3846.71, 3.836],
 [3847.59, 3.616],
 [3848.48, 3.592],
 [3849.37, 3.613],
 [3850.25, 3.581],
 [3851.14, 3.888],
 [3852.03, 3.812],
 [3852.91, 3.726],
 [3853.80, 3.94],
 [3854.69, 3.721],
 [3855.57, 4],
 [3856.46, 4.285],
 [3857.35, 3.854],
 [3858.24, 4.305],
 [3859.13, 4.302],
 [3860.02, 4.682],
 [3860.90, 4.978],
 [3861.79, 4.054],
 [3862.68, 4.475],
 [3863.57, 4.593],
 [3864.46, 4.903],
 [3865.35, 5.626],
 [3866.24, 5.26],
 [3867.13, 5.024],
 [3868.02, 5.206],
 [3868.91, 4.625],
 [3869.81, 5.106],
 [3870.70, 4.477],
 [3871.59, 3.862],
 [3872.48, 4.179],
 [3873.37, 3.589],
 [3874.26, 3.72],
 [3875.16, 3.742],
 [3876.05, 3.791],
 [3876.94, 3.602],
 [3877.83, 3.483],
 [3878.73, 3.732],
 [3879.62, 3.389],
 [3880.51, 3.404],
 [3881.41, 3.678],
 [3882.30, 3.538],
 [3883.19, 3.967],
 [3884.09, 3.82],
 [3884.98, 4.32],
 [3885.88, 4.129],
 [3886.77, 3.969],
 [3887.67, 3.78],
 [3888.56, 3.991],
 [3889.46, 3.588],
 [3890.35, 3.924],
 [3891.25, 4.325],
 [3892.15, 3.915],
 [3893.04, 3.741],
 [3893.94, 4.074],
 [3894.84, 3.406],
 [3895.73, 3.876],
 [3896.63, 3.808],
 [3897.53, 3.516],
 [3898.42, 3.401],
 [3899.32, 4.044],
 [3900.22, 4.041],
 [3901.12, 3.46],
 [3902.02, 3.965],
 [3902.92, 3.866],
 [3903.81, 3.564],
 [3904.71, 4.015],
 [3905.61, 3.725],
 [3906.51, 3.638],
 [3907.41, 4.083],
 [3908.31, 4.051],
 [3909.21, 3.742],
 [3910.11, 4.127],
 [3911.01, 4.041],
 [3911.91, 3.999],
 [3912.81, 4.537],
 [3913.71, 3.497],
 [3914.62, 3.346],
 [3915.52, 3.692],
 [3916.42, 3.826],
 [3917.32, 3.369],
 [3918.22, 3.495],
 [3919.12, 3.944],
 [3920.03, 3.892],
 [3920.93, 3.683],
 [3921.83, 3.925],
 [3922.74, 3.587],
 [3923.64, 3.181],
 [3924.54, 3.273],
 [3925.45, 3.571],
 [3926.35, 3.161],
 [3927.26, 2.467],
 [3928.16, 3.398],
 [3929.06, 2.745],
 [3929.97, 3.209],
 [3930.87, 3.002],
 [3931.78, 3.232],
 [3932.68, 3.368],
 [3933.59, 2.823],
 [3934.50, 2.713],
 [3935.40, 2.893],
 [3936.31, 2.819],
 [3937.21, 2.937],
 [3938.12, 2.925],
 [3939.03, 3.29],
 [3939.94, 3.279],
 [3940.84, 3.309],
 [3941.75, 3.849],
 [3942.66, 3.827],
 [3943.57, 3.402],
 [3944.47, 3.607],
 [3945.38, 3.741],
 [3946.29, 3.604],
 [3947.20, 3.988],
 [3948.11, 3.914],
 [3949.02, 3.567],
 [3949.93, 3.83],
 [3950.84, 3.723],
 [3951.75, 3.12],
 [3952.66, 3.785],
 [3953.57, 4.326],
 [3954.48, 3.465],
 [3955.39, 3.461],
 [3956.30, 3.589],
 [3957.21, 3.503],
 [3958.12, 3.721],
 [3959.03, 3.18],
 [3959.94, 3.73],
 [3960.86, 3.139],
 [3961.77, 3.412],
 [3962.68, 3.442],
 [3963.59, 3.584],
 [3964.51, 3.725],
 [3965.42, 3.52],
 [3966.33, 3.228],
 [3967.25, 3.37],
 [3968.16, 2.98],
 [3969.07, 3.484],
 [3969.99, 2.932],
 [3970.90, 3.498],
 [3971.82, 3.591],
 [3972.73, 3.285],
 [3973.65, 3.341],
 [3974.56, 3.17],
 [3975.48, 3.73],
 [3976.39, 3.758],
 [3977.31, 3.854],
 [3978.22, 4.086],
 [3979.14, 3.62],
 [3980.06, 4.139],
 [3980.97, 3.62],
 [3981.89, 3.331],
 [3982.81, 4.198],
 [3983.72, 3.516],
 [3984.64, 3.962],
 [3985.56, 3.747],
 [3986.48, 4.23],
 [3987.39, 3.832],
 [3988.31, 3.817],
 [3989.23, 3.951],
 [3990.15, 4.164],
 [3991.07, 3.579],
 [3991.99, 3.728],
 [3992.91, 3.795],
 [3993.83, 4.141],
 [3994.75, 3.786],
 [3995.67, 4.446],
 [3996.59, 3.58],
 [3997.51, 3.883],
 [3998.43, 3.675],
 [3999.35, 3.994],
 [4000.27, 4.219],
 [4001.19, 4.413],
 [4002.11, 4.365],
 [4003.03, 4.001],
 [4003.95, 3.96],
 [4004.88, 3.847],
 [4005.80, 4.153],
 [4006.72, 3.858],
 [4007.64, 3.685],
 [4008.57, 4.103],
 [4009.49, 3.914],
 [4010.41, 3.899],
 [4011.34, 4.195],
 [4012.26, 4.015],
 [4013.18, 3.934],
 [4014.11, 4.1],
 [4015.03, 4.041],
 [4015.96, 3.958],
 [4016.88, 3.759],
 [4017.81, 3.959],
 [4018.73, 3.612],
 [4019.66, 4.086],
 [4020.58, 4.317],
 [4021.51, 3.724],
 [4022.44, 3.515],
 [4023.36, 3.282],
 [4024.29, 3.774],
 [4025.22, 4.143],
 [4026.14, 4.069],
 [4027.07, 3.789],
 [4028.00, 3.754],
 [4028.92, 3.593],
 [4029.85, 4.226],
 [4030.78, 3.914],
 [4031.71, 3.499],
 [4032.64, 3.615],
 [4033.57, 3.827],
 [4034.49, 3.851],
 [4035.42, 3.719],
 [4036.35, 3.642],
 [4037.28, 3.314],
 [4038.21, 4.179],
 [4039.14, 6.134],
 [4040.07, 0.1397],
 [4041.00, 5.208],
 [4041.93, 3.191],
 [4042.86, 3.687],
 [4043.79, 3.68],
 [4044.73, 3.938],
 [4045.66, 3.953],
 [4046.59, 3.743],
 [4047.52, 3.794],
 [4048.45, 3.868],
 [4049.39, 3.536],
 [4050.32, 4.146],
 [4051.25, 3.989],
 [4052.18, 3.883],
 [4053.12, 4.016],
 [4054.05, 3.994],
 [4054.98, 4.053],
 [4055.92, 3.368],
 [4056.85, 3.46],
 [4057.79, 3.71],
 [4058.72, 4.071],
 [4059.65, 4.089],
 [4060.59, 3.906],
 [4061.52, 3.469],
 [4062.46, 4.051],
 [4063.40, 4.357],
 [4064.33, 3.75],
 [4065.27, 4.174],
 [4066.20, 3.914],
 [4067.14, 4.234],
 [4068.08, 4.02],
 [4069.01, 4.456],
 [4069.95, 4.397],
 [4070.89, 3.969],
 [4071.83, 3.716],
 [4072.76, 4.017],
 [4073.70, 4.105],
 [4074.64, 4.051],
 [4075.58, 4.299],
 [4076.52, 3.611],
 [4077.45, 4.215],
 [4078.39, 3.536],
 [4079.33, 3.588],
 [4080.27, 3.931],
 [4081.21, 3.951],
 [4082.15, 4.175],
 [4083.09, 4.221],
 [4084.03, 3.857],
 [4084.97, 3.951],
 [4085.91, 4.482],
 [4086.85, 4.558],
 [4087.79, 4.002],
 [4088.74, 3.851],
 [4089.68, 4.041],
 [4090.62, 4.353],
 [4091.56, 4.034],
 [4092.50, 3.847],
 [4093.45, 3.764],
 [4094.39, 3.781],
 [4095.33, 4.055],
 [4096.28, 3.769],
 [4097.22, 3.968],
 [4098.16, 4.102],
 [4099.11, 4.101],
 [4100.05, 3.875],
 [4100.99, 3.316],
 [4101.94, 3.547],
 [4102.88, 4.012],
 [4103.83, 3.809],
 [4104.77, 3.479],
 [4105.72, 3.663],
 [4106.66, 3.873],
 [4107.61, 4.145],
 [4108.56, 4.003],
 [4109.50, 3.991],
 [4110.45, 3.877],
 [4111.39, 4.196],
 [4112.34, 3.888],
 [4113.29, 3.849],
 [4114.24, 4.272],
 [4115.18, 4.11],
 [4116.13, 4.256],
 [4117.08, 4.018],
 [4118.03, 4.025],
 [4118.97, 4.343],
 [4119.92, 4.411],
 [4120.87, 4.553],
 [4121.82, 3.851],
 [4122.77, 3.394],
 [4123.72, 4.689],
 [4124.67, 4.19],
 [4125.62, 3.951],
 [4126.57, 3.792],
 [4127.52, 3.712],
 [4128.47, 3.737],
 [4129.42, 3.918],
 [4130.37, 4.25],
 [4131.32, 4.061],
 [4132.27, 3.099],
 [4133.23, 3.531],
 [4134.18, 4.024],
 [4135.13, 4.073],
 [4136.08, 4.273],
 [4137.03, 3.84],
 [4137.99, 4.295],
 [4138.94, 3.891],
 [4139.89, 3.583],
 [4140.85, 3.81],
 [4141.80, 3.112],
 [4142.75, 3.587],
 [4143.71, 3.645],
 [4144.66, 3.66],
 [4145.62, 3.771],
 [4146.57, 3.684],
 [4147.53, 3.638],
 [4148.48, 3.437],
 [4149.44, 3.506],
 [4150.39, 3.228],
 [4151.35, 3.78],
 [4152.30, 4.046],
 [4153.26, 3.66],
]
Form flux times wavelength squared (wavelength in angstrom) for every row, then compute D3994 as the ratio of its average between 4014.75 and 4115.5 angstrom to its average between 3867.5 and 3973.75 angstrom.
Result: 1.2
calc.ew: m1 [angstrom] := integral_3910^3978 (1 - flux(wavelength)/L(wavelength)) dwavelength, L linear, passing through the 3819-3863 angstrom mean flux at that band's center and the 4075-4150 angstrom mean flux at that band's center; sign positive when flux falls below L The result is 5.3 angstrom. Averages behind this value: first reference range 3.67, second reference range 3.92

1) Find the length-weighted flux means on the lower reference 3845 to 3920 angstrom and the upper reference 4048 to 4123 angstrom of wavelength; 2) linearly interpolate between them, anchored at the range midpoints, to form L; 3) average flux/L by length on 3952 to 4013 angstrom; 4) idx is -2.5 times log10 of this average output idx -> 0.06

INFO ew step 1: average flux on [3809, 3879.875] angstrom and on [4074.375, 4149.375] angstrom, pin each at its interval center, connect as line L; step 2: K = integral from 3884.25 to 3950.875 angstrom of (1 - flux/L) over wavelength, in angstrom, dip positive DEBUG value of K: 4.19 angstrom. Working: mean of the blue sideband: 3.83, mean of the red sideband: 3.92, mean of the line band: 3.61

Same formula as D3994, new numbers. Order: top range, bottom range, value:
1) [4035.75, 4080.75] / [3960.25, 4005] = 1.08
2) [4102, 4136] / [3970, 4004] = 1.11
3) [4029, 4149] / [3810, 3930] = 1.15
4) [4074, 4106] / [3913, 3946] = 1.27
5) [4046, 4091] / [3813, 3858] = 1.25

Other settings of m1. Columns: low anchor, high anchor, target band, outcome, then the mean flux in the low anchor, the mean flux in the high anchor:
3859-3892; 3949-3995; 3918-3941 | 3.83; 4.18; 3.63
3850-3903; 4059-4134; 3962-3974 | 1.90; 4.05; 3.98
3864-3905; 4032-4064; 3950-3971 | 2.34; 4.01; 3.81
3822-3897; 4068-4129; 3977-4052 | 1.50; 3.87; 3.99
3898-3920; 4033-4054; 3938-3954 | 0.75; 3.81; 3.8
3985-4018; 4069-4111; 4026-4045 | 1.00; 3.96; 3.96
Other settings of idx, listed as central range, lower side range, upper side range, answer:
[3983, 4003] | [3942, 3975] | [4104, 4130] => -0.092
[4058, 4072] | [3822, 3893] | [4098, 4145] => -0.037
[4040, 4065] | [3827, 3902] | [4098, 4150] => 0.023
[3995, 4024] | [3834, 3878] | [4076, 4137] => 0.009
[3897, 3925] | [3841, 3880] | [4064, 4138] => 0.079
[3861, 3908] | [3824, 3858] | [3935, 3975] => -0.137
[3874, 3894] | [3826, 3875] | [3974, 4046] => 0.033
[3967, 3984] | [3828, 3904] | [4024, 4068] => 0.088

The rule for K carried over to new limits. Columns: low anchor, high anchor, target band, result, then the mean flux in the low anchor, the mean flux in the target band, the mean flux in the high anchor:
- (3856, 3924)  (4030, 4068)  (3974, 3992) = 0.4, 3.99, 3.8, 3.83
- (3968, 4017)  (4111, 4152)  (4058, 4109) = -1.4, 3.84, 3.97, 3.88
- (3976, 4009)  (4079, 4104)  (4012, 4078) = 1.0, 3.92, 3.88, 3.96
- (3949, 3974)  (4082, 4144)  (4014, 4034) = -0.9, 3.48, 3.84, 3.95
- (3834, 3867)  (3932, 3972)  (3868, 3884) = -0.4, 3.95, 3.91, 3.43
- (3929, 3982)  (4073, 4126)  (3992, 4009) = -1.7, 3.45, 3.99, 4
